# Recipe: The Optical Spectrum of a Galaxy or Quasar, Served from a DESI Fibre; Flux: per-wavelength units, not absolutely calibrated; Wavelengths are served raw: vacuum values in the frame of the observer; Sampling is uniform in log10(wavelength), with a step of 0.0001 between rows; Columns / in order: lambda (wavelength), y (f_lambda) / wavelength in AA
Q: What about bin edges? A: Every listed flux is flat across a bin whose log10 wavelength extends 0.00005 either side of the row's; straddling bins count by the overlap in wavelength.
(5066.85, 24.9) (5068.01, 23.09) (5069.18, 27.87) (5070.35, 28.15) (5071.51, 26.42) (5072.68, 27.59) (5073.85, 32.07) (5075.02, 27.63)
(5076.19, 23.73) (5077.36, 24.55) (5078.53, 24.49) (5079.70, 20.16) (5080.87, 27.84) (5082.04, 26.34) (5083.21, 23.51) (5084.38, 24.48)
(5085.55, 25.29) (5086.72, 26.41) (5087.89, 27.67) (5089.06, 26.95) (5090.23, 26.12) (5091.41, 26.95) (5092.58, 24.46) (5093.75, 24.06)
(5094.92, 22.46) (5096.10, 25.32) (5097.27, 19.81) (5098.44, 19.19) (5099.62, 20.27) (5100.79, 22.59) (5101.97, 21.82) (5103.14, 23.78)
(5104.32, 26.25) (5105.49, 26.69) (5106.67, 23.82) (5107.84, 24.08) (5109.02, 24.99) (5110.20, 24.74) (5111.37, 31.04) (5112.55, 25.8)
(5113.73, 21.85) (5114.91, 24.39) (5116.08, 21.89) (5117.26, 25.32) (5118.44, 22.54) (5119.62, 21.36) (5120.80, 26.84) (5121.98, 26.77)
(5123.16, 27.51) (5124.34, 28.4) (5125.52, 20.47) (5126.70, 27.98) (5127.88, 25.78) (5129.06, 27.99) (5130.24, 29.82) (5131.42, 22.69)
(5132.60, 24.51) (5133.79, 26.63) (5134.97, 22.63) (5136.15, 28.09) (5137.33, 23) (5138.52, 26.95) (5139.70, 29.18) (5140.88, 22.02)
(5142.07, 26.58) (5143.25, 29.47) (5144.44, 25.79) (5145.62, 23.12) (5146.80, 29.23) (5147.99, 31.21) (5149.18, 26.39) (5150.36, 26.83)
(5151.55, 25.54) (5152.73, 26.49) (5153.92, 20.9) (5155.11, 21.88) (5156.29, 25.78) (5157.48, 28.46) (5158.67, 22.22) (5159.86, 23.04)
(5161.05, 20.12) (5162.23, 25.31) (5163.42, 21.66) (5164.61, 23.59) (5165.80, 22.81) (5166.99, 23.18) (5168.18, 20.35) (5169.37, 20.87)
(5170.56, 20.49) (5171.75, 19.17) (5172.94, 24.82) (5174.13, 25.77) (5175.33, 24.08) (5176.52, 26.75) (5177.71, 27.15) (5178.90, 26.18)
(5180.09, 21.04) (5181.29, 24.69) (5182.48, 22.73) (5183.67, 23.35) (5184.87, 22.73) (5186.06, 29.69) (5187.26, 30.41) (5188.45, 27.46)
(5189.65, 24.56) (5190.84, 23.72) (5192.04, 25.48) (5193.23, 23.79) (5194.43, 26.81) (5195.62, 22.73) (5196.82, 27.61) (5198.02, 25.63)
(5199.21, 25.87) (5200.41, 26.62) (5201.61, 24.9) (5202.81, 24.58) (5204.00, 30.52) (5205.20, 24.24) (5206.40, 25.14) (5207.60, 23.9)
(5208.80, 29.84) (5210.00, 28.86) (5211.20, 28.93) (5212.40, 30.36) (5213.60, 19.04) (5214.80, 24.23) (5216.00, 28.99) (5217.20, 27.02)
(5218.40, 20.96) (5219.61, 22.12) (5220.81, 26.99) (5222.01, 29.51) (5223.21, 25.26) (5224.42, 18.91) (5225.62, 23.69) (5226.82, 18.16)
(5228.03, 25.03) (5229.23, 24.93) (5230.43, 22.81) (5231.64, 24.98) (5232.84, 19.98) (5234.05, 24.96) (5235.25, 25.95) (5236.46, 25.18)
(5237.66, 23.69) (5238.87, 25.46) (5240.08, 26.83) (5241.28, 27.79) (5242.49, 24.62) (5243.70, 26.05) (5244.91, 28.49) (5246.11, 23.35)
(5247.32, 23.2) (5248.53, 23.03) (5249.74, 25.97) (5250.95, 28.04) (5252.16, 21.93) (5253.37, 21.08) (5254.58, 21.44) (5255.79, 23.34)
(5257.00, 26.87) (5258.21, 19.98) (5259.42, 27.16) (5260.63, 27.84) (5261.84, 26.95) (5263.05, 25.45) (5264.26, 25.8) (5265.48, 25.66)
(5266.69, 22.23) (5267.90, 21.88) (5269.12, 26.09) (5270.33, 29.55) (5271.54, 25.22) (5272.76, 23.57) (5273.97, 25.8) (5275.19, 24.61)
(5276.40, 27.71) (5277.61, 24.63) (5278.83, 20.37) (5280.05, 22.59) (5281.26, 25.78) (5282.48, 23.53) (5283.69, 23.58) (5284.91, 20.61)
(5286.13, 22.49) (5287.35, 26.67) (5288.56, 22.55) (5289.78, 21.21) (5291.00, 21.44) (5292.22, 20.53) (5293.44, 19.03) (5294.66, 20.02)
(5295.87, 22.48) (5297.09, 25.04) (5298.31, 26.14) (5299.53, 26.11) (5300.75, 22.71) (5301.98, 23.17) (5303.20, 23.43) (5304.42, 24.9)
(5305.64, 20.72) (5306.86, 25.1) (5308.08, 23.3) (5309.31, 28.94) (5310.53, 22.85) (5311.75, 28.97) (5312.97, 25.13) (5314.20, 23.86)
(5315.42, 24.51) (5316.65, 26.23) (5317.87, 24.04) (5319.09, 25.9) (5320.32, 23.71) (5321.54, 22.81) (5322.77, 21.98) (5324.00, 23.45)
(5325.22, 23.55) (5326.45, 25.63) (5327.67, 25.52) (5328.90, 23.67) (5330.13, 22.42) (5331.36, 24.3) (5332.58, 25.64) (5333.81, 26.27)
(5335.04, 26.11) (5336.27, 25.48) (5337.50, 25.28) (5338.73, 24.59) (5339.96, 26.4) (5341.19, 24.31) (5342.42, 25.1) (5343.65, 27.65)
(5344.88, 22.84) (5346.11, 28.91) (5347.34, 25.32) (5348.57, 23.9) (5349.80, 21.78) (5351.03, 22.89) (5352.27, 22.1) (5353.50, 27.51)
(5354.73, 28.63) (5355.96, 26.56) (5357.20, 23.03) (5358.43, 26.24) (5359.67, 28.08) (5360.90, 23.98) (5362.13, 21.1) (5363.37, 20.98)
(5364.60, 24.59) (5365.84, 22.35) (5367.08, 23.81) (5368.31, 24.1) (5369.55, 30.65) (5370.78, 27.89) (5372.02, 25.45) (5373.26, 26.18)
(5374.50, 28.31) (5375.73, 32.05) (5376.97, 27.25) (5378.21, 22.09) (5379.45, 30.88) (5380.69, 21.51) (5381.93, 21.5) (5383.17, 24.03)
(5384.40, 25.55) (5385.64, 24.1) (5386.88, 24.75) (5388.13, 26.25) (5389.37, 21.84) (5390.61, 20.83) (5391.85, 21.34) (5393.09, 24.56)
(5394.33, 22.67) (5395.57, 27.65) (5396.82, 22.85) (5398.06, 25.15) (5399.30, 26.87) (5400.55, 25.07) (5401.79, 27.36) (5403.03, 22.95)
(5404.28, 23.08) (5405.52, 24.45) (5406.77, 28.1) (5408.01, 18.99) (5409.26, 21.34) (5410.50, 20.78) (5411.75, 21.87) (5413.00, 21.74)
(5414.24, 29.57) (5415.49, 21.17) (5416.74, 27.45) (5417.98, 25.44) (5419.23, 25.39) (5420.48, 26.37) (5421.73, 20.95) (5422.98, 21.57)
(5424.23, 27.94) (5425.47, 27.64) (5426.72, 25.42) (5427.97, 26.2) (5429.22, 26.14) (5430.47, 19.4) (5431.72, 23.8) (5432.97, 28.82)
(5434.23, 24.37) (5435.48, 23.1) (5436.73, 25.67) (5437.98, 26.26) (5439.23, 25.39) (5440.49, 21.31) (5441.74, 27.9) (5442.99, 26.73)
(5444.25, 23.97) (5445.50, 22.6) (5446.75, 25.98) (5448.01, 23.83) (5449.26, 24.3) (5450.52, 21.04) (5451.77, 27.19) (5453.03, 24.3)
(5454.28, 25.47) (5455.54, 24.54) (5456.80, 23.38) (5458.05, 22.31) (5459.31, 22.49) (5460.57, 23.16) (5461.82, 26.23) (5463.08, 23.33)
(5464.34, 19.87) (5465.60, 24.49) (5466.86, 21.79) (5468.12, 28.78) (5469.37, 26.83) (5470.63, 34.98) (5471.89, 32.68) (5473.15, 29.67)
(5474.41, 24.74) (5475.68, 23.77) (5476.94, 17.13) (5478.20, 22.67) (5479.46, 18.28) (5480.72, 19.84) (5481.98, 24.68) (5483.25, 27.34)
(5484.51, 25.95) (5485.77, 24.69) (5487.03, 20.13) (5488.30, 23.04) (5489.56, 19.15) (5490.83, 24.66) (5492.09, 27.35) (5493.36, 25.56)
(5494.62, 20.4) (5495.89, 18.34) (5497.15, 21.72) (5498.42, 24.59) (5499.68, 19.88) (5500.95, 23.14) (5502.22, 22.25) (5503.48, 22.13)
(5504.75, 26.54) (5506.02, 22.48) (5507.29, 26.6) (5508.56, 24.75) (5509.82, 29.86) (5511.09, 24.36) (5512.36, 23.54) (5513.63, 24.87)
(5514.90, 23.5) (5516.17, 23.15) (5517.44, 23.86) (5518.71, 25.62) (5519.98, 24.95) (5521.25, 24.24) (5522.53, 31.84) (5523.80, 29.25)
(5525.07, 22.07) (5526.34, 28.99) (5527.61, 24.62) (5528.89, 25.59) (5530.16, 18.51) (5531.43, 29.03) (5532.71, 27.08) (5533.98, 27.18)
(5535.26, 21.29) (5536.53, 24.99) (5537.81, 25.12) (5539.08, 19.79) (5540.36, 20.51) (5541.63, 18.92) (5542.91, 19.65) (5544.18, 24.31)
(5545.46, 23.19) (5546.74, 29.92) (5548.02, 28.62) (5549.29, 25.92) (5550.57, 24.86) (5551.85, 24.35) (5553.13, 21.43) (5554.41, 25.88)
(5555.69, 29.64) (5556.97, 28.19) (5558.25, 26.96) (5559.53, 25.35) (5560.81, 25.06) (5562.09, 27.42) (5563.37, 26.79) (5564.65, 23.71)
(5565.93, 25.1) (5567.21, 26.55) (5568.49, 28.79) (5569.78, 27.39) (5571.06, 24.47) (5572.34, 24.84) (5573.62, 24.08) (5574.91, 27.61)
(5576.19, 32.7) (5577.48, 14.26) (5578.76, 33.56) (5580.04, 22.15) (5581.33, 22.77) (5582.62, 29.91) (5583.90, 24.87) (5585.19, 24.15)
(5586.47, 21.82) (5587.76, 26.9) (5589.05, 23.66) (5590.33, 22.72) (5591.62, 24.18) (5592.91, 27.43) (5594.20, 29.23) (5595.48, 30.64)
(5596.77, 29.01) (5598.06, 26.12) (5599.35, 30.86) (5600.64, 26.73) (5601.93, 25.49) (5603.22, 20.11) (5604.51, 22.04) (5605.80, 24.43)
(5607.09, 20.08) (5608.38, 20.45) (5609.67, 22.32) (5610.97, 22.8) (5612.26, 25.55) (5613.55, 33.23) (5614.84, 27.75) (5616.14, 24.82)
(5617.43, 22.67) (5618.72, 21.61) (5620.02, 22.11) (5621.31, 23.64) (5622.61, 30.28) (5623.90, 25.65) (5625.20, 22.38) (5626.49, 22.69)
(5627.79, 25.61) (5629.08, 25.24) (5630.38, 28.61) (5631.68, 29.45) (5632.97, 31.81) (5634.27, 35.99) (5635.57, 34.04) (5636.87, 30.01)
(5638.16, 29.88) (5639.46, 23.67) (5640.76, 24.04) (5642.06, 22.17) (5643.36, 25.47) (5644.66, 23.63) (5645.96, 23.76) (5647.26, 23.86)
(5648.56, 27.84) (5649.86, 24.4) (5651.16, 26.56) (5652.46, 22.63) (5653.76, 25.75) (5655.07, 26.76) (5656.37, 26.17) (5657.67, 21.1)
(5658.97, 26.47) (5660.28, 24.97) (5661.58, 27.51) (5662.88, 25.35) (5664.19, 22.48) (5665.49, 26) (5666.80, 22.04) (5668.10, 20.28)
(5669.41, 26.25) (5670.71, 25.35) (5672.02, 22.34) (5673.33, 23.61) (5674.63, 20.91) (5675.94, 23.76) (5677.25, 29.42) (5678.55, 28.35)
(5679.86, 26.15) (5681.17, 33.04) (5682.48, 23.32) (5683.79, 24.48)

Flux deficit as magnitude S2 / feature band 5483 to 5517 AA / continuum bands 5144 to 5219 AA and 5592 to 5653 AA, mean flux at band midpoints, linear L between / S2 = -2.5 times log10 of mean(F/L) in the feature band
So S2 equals 0.088 mag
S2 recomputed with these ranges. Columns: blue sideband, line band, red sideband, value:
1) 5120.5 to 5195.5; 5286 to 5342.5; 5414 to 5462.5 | 0.032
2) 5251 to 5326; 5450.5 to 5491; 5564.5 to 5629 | 0.023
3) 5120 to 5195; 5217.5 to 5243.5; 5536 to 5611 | 0.036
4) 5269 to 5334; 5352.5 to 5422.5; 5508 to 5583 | -0.010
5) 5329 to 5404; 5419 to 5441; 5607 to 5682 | 0.015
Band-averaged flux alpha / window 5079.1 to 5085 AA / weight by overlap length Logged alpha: 24.5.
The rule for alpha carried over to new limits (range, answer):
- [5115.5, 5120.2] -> 22.8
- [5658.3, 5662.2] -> 26.3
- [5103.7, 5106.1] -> 26.4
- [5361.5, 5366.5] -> 22.3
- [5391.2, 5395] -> 22.9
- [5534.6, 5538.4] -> 23.8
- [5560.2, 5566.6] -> 25.6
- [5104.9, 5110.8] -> 24.9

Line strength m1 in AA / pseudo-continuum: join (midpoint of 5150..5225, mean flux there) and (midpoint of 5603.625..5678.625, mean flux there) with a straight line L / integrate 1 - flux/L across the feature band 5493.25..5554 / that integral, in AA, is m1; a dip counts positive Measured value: 2.22 AA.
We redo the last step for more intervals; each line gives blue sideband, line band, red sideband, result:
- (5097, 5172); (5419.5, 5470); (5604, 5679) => 1.00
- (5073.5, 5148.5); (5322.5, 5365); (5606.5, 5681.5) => 0.97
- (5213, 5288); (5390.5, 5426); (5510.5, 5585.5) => 0.91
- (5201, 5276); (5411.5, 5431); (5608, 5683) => 0.42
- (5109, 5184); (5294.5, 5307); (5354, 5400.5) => 0.63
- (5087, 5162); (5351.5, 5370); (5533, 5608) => 0.22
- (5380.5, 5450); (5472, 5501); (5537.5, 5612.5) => 1.89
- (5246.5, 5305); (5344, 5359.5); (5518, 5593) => -0.52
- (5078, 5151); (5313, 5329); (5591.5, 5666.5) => 0.72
